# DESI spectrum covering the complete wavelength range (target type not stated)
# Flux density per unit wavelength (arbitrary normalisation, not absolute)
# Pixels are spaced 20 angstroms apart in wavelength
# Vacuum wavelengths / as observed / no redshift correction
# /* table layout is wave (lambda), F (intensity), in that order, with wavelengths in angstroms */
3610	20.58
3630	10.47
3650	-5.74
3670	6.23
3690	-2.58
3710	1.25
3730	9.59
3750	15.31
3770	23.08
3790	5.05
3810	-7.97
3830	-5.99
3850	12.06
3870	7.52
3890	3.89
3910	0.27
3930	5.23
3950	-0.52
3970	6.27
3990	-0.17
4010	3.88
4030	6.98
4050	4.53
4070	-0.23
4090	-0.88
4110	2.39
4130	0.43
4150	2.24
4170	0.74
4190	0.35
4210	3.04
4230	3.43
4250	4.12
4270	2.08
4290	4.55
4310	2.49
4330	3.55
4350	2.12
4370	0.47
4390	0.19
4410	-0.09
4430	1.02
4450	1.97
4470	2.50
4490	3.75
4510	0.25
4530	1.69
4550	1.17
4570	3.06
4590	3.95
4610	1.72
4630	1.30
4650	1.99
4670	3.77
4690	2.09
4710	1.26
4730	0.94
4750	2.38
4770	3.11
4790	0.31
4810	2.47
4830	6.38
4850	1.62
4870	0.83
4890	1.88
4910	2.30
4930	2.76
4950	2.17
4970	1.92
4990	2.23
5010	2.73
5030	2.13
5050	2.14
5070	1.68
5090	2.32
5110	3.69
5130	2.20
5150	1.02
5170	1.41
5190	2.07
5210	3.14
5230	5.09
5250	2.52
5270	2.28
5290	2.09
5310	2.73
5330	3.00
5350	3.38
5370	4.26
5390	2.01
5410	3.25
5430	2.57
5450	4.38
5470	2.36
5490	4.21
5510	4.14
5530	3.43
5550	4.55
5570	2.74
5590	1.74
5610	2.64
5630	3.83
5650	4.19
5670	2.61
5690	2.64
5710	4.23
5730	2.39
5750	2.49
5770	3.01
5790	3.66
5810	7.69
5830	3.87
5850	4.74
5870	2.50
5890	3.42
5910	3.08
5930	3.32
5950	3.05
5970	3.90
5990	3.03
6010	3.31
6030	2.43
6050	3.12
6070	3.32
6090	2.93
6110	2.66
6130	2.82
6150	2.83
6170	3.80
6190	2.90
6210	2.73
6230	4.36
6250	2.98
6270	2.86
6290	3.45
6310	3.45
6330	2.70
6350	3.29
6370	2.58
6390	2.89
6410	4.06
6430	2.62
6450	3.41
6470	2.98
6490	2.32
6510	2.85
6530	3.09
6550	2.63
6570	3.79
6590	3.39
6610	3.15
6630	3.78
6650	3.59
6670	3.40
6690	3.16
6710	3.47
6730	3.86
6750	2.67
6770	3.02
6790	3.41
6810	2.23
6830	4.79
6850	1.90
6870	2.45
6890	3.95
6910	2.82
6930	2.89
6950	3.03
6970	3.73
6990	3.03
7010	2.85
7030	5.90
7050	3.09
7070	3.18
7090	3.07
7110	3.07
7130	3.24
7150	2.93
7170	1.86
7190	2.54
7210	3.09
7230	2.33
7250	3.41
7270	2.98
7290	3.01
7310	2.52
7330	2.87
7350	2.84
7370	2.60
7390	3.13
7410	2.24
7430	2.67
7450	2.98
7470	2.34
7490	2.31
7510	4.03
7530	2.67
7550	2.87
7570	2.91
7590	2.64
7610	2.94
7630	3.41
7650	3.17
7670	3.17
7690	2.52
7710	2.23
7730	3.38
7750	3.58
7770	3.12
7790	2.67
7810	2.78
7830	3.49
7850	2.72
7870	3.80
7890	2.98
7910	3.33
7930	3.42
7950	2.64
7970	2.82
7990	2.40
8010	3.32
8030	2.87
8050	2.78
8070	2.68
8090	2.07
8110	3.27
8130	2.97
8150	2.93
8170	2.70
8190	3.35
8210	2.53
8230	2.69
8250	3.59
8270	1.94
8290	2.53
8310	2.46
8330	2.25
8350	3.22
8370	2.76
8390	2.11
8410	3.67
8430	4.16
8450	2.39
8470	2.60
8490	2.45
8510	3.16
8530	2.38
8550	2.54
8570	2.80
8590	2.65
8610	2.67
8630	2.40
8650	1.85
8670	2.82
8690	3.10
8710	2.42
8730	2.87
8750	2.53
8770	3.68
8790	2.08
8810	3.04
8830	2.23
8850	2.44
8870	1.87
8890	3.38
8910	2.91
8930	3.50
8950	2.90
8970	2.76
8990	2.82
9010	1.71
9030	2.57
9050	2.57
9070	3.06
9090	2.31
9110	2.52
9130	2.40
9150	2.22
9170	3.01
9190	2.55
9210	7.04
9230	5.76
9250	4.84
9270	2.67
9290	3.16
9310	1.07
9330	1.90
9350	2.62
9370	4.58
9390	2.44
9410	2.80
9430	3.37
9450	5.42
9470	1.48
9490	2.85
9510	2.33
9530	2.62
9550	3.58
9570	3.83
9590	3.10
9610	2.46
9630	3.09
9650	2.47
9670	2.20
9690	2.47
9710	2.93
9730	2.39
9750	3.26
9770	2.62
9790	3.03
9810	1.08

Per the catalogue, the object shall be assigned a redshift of 0.40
